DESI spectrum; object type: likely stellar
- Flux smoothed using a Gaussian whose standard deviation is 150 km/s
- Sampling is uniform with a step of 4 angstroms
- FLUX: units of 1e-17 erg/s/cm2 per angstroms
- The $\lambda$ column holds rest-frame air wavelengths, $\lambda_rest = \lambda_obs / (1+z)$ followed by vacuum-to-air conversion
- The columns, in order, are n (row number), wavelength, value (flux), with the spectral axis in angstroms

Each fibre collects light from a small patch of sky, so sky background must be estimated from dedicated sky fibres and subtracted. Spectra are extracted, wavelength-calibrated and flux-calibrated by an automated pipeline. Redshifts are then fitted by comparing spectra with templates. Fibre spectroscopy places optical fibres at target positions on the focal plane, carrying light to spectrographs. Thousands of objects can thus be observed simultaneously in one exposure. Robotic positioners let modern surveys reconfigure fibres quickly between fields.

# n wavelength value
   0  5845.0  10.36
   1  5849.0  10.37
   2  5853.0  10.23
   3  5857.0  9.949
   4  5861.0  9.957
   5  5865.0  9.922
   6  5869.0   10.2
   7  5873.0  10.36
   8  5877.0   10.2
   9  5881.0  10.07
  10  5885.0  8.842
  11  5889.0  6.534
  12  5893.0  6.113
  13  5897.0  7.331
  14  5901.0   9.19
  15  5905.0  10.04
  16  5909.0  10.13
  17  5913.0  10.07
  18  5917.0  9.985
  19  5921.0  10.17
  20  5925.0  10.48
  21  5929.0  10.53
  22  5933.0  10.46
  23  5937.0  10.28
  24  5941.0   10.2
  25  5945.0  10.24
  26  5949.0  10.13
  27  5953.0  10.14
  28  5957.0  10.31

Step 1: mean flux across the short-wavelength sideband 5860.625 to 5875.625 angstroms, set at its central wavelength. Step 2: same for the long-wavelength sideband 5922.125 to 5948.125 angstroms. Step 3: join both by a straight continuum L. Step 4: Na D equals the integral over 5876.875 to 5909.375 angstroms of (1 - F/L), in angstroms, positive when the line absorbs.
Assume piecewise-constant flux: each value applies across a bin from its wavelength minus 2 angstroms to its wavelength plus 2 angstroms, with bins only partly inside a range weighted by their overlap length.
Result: 5.26 angstroms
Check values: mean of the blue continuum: 10.1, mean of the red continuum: 10.3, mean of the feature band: 8.56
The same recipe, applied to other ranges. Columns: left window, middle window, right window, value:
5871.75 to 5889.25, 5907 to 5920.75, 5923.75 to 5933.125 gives 0.13 angstroms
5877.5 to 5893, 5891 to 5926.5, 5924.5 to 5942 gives 0.47 angstroms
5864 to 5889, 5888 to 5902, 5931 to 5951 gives 3.74 angstroms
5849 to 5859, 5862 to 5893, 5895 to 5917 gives 1.83 angstroms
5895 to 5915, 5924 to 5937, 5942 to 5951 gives -0.78 angstroms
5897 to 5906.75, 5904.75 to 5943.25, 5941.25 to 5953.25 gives -2.41 angstroms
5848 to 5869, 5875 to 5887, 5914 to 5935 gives 0.54 angstroms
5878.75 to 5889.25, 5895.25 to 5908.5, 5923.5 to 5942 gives 0.57 angstroms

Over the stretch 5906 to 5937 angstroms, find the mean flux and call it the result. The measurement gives 10.3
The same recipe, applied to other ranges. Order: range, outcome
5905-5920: 10.1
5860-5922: 9.3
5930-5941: 10.4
